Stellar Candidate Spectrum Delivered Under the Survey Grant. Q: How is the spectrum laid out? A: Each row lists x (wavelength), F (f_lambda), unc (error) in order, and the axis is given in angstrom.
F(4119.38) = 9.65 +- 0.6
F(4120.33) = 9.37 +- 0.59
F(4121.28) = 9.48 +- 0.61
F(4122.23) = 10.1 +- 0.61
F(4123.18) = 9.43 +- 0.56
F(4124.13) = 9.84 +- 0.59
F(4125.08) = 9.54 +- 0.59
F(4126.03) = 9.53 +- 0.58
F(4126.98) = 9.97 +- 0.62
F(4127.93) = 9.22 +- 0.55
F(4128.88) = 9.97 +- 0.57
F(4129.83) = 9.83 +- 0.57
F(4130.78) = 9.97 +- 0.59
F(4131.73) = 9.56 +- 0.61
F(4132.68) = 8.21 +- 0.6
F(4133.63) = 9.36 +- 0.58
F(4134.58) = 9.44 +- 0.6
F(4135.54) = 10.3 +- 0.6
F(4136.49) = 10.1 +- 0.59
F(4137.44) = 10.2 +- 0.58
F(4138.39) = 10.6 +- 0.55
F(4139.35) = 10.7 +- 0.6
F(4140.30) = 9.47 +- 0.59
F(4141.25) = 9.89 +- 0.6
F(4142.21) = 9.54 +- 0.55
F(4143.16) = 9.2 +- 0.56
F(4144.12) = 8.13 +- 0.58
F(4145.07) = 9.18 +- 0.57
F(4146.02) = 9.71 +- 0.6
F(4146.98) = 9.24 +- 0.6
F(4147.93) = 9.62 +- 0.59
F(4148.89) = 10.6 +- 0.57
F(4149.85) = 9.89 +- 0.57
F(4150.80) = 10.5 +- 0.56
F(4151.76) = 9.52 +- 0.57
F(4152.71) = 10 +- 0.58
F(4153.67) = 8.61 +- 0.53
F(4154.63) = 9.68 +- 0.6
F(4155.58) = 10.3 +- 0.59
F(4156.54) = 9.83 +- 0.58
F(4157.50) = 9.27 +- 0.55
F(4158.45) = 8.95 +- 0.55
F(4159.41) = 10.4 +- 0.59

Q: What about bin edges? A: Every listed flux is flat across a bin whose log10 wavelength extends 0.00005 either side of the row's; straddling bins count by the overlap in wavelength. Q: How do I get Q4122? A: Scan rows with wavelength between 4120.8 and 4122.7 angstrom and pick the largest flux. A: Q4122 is 10.1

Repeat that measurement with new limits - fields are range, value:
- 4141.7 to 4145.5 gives 9.54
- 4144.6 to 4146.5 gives 9.71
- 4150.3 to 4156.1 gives 10.5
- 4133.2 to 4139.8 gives 10.7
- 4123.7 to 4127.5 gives 9.97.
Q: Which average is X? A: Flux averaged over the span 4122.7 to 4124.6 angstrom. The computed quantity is 9.63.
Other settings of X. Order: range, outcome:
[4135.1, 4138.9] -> 10.3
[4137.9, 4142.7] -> 10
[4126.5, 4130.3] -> 9.75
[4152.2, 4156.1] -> 9.65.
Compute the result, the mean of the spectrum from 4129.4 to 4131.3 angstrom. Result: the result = 9.91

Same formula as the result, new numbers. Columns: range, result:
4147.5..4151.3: 10.1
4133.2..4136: 9.68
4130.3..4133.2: 9.27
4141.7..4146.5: 9.15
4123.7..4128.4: 9.62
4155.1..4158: 9.82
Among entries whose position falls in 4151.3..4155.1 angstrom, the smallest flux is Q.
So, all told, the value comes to 8.61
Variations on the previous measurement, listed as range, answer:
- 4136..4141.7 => 9.47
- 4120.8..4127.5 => 9.43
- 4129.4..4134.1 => 8.21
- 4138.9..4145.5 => 8.13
